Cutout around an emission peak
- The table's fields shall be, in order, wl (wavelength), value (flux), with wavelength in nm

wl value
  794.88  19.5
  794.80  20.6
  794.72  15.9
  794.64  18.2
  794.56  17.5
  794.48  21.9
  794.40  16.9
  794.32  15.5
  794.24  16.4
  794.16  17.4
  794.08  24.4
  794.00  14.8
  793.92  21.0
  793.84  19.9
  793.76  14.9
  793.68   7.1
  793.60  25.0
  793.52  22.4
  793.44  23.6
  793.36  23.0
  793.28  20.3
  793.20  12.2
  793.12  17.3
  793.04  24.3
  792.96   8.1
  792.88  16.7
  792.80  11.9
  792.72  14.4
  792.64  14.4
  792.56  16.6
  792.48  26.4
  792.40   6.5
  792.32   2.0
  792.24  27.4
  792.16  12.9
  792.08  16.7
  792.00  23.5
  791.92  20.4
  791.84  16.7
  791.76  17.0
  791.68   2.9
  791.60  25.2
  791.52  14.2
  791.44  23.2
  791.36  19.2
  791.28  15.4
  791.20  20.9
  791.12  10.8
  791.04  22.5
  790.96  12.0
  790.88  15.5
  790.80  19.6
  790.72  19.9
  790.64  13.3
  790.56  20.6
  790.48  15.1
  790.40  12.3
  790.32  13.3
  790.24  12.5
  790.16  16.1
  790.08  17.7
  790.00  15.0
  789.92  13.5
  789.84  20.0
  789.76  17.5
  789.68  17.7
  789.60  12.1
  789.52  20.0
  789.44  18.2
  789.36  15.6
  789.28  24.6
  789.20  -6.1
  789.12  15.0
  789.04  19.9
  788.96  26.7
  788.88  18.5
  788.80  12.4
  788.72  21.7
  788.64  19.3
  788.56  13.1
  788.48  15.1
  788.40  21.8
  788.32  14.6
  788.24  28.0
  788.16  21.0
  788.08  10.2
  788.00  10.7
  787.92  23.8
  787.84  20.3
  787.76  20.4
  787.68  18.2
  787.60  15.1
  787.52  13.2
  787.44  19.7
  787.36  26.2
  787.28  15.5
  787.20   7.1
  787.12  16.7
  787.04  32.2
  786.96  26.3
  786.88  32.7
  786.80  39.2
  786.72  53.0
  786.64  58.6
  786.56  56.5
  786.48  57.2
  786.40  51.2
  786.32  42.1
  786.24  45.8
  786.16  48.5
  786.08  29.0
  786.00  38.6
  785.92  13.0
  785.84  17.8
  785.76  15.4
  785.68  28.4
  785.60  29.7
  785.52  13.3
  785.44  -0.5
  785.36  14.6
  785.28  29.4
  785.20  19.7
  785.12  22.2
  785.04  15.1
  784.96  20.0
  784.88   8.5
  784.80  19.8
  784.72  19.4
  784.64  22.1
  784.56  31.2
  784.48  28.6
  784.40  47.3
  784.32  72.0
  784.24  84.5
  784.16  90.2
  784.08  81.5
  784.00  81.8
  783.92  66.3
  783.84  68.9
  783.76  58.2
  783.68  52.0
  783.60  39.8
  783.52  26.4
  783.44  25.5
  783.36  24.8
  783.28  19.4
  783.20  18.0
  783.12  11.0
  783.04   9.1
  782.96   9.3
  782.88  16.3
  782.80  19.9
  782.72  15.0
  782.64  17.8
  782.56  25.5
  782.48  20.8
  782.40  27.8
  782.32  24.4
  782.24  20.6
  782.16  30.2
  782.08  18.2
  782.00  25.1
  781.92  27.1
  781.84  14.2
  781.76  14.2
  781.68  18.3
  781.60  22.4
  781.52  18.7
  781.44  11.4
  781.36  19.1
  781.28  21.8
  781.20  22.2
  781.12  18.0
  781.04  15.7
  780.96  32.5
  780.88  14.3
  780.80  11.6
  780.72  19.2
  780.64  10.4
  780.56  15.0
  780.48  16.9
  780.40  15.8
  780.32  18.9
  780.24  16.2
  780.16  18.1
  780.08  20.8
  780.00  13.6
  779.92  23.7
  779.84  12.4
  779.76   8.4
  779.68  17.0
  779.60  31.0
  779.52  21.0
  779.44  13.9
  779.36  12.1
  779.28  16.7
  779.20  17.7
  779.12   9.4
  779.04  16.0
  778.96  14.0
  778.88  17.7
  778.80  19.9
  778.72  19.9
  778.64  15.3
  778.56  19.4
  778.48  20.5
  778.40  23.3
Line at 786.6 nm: [N II] 6583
